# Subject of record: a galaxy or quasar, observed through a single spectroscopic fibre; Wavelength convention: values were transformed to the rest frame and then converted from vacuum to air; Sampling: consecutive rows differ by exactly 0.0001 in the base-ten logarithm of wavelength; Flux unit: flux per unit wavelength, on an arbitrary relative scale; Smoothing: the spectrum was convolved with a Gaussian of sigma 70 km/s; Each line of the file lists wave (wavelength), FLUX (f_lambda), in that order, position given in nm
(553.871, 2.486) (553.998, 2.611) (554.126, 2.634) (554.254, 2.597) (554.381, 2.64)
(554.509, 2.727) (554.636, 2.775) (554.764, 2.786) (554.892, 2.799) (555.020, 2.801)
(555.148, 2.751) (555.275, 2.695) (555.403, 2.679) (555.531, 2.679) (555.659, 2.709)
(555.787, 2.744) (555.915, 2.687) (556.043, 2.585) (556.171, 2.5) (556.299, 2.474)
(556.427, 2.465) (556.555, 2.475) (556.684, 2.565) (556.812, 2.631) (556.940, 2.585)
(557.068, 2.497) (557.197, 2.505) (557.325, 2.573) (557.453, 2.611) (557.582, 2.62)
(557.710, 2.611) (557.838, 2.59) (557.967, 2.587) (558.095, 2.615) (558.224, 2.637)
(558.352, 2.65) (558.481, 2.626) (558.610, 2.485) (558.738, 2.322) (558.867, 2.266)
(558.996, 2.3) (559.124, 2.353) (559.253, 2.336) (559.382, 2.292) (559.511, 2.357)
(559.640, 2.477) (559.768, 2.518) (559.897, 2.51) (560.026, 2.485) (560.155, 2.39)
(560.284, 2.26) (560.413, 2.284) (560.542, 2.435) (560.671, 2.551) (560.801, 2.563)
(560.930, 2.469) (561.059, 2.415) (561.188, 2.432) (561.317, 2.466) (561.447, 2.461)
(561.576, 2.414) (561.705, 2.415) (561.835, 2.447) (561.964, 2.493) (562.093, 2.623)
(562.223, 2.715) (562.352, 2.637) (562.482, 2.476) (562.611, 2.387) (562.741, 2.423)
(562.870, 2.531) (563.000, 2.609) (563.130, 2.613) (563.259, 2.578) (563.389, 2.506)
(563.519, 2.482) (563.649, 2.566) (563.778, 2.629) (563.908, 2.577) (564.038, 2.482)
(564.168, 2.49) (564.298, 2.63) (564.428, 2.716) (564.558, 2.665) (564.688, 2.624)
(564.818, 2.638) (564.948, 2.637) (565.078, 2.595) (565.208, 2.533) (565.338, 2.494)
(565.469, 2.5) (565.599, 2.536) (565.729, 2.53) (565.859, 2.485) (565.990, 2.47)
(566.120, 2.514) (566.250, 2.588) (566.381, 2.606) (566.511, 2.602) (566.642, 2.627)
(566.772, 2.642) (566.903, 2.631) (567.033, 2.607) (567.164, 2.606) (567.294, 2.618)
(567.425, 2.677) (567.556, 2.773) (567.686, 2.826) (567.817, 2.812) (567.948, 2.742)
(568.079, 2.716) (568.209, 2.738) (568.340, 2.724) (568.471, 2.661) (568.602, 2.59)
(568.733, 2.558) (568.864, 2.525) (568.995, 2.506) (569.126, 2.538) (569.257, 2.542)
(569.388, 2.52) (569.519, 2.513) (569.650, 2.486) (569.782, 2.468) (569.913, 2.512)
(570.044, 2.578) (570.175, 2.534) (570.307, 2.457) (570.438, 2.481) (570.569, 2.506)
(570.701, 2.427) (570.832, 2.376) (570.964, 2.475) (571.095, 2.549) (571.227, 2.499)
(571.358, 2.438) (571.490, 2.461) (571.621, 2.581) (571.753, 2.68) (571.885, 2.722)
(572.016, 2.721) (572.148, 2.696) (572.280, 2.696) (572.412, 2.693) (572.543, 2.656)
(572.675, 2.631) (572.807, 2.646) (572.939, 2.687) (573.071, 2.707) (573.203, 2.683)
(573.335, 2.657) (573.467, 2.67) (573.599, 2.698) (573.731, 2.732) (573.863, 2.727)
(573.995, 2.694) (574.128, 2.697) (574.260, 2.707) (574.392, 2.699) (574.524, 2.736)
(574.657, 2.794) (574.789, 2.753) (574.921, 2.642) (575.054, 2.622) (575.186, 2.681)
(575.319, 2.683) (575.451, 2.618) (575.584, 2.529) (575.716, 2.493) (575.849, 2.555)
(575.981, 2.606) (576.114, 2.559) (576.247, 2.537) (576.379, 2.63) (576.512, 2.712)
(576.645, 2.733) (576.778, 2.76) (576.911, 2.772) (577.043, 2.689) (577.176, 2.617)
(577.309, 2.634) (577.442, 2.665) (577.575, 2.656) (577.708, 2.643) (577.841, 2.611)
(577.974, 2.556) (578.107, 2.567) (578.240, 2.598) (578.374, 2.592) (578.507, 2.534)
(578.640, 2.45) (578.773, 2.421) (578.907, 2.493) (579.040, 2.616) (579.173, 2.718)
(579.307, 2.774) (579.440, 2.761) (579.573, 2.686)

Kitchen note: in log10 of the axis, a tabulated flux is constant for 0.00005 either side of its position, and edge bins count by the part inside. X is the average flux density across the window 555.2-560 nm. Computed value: 2.54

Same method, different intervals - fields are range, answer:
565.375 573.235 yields 2.59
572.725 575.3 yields 2.7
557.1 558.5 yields 2.6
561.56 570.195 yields 2.58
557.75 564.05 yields 2.49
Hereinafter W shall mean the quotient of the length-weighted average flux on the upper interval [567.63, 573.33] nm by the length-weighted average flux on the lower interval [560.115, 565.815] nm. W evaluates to 1.03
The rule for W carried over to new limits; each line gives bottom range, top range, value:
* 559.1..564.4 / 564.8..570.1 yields 1.04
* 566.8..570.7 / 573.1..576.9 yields 1.03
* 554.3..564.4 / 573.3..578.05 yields 1.05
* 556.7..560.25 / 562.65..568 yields 1.04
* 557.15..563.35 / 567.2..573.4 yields 1.05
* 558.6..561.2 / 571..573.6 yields 1.10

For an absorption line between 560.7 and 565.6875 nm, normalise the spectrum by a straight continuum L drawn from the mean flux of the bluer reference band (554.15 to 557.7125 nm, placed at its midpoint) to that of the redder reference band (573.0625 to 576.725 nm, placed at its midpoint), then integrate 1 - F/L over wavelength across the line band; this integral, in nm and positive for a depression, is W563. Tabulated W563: 0.201 nm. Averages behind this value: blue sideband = 2.63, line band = 2.54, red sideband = 2.66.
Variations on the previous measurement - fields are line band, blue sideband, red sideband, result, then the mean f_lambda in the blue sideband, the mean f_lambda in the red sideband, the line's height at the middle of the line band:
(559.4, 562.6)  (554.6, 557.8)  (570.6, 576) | 0.20 nm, 2.63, 2.63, 2.63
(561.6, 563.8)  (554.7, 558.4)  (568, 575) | 0.07 nm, 2.62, 2.61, 2.62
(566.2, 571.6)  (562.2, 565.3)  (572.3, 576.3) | 0.07 nm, 2.57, 2.66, 2.61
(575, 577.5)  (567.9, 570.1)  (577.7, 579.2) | -0.07 nm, 2.58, 2.56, 2.57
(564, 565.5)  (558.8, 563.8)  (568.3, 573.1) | -0.05 nm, 2.46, 2.57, 2.5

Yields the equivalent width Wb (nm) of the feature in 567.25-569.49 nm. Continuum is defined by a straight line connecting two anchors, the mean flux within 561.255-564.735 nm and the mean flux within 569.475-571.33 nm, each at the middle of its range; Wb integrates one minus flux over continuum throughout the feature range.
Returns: -0.13 nm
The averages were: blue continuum 2.54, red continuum 2.49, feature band 2.65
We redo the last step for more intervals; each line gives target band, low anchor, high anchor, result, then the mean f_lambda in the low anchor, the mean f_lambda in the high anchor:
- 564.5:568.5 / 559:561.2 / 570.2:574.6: -0.16 nm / 2.42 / 2.62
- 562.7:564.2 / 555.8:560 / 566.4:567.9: 0.04 nm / 2.51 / 2.67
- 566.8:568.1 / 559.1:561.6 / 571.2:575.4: -0.07 nm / 2.42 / 2.67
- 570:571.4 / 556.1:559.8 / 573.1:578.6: 0.07 nm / 2.5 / 2.65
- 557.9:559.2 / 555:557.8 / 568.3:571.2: 0.06 nm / 2.61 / 2.52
